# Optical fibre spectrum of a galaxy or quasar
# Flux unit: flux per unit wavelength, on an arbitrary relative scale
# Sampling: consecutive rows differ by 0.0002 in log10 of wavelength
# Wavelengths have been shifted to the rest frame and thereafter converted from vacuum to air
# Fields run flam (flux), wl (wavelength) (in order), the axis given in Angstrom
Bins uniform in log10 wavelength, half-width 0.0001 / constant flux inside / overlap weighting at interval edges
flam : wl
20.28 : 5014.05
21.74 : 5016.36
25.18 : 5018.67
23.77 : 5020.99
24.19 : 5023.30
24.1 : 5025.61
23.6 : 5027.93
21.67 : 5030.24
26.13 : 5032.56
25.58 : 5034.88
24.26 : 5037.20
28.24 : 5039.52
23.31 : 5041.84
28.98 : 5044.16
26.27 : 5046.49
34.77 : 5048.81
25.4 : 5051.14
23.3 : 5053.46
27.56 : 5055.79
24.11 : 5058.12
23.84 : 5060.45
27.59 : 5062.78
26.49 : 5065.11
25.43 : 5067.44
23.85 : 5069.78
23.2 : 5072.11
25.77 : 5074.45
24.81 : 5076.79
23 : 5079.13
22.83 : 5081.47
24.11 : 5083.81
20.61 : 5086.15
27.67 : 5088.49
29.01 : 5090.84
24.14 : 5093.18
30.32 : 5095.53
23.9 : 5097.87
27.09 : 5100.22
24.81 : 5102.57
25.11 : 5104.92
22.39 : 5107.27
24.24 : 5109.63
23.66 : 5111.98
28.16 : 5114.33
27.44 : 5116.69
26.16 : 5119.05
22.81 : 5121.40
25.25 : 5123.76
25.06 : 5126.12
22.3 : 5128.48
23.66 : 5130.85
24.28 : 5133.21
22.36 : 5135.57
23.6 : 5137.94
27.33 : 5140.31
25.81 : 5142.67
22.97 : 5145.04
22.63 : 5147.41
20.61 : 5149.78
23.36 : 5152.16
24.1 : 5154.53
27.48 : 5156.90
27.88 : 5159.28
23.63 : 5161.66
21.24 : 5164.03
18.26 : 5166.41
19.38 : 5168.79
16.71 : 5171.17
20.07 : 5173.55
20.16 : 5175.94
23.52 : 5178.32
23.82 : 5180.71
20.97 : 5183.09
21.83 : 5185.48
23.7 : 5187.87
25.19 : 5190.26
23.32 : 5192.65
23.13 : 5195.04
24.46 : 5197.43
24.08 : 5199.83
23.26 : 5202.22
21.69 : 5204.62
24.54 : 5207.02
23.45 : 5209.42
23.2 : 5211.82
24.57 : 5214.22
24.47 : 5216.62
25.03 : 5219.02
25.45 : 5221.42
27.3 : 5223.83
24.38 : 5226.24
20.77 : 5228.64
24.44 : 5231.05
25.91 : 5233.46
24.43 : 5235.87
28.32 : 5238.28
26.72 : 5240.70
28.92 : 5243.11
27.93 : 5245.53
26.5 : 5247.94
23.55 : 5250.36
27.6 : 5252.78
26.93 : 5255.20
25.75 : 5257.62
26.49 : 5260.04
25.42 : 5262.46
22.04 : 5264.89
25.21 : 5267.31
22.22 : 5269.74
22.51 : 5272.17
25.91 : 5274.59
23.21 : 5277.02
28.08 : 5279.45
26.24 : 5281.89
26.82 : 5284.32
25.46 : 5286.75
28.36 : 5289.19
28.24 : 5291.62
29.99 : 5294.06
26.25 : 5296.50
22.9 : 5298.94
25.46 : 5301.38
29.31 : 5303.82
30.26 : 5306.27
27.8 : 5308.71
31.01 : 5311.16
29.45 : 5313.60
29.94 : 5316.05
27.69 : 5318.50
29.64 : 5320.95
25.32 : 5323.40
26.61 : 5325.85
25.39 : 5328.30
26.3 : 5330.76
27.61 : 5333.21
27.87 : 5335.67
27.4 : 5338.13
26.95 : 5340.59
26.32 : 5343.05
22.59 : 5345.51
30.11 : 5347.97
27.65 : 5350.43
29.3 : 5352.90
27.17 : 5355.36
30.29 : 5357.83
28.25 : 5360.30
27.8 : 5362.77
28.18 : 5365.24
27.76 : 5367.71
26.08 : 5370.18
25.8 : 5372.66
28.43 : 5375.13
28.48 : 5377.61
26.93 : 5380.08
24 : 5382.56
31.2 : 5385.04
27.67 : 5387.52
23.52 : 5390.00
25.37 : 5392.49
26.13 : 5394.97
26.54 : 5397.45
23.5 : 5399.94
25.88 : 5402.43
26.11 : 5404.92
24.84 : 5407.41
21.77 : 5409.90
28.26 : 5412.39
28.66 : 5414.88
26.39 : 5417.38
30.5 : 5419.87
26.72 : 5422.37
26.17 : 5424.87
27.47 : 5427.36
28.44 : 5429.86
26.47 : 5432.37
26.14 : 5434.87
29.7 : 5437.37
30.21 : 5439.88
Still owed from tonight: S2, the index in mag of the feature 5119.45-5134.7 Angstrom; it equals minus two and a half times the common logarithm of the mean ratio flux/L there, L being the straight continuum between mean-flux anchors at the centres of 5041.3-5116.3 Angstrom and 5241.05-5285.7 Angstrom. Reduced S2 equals 0.07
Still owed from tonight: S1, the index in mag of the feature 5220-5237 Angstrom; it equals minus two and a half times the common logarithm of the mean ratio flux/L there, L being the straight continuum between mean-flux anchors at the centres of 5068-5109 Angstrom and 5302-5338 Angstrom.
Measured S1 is 0.09 mag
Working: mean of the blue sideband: 24.9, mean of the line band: 24.7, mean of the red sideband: 28.1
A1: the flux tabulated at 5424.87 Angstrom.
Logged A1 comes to 26.17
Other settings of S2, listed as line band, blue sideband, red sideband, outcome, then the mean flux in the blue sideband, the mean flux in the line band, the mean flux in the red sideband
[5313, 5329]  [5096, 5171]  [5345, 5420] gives -0.061 mag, 24.1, 27.7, 26.9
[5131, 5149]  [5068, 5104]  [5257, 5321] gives 0.062 mag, 25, 24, 26.7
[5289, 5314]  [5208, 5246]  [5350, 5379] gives -0.053 mag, 25.3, 28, 27.9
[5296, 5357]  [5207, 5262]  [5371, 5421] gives -0.057 mag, 25.5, 27.5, 26.5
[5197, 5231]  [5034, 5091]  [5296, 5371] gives 0.113 mag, 25.5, 24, 27.6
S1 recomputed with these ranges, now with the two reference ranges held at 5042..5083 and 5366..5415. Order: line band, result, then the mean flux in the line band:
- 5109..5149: 0.05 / 24.5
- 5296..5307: -0.02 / 26.7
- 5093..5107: 0.00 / 25.8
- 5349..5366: -0.09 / 28.4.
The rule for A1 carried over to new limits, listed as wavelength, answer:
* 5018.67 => 25.18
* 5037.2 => 24.26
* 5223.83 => 27.3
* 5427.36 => 27.47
